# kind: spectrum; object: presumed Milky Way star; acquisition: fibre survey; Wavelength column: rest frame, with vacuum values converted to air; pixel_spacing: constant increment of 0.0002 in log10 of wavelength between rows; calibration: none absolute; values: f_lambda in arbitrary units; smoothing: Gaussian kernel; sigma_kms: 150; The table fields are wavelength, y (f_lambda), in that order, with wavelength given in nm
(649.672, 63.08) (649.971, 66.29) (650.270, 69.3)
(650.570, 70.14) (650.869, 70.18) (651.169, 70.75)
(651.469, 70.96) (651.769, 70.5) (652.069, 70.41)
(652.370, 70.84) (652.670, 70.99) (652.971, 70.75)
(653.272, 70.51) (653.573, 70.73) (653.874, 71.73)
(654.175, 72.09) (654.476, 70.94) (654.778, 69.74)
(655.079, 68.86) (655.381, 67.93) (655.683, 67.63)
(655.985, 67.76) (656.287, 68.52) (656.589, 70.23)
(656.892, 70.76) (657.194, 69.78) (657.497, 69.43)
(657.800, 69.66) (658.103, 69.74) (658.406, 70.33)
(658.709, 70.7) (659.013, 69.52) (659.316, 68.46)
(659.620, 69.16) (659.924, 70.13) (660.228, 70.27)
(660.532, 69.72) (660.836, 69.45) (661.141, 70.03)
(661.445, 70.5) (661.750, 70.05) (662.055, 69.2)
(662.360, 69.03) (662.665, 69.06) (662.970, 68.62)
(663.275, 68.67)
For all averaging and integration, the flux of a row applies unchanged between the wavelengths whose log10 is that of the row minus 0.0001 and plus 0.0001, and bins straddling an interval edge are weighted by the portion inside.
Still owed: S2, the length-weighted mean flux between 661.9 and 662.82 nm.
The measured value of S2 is 69.1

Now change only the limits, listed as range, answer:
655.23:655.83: 67.8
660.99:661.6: 70.3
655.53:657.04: 69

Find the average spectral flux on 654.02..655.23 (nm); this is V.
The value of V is 70.4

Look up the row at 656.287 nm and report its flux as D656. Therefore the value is 68.52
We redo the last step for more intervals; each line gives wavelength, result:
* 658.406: 70.33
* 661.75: 70.05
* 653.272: 70.51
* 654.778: 69.74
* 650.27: 69.3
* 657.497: 69.43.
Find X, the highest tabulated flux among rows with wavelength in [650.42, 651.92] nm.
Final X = 70.96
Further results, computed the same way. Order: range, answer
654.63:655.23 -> 69.74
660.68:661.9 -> 70.5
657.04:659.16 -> 70.7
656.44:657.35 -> 70.76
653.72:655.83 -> 72.09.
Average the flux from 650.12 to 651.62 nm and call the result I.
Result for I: 70.3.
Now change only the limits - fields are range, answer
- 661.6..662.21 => 69.6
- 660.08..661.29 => 69.9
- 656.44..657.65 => 70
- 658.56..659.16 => 70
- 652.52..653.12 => 70.9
